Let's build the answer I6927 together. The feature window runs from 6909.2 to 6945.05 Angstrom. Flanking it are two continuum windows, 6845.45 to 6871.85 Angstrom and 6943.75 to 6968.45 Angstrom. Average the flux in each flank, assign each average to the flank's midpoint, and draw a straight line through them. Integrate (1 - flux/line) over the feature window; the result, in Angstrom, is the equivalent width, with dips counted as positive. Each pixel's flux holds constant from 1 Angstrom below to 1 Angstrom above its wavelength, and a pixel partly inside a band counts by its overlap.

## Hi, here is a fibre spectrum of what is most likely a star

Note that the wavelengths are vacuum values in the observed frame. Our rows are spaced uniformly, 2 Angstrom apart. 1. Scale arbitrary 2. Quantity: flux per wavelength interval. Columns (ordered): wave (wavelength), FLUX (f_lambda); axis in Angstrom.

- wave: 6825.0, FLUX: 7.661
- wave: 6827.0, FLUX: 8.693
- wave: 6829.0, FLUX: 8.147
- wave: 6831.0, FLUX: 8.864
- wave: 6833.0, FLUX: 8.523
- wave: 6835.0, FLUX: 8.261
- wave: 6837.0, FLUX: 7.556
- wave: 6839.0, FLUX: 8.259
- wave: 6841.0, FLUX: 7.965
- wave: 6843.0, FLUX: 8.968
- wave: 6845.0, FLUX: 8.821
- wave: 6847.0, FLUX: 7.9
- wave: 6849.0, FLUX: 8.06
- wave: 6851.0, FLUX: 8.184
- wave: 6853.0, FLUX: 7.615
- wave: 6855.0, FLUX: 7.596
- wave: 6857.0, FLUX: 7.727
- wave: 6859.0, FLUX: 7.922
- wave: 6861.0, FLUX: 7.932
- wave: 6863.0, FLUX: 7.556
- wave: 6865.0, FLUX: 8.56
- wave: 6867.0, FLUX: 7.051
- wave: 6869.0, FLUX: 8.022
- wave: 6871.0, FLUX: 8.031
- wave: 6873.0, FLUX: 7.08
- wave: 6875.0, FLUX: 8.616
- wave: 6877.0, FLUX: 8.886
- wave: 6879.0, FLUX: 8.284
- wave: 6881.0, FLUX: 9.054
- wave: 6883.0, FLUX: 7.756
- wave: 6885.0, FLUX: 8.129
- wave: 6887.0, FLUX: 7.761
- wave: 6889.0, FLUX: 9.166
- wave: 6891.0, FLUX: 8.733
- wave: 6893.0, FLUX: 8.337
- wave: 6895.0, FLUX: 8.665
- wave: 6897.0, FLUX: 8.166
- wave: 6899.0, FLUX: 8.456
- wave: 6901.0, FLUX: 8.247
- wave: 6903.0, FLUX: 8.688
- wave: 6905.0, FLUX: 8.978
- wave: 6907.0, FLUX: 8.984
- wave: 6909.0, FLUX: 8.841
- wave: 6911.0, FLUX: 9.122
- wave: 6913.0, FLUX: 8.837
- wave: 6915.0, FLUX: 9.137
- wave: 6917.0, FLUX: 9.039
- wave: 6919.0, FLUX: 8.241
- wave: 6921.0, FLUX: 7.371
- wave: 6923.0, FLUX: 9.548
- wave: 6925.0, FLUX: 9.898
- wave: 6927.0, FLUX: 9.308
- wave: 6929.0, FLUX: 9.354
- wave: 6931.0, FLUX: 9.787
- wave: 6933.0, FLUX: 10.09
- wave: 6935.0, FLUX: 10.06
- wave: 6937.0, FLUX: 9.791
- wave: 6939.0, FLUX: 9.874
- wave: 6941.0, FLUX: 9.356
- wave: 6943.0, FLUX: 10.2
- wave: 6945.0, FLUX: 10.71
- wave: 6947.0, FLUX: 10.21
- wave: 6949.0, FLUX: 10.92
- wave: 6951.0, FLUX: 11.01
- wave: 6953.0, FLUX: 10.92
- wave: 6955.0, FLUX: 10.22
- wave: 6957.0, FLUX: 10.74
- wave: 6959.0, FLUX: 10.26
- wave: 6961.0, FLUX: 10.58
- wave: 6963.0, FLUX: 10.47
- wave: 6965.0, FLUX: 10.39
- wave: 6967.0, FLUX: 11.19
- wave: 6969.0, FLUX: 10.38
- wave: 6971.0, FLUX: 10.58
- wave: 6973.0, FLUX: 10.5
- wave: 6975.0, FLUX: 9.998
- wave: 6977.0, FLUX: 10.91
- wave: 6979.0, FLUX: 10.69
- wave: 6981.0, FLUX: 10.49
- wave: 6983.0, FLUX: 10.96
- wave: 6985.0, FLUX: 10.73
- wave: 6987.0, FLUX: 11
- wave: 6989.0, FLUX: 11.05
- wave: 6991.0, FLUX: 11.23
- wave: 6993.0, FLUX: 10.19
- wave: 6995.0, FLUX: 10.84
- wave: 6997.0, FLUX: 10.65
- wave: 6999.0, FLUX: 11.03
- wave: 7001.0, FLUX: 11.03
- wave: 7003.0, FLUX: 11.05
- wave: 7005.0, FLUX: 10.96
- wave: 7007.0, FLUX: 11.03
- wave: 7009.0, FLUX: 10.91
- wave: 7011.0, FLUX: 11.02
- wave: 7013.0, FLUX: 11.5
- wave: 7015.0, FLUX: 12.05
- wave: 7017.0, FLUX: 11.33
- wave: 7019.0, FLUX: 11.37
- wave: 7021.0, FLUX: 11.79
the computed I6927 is 1.6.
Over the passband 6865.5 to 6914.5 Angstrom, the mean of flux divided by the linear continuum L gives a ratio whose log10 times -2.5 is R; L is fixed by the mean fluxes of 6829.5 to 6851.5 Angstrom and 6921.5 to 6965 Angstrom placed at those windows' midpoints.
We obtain 0.09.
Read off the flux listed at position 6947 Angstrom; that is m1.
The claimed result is 10.21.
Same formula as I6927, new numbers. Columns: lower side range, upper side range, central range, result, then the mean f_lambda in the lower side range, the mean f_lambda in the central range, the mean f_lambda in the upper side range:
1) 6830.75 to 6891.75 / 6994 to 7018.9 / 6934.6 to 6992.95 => -1.6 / 8.14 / 10.5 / 11.1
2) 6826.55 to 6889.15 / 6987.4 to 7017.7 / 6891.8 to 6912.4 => 0.9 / 8.14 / 8.65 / 11.1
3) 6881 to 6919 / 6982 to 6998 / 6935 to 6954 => -1.2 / 8.62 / 10.3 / 10.8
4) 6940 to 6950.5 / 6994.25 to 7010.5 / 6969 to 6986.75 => 0.1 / 10.3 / 10.6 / 10.9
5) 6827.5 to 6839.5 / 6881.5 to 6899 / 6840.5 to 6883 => 1.3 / 8.29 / 8.08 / 8.37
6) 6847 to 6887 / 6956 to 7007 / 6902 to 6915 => 0.1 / 7.99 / 8.93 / 10.7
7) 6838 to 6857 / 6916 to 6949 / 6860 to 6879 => 1.2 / 8.13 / 7.99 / 9.59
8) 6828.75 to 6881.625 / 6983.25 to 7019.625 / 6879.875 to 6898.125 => 0.8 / 8.12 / 8.42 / 11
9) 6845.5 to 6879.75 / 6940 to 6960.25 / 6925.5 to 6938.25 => 0.2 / 7.95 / 9.74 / 10.5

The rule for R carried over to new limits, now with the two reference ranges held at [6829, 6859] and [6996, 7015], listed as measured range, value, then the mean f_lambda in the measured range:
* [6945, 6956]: -0.06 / 10.7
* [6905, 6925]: 0.07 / 8.86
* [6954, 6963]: -0.02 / 10.5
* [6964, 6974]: -0.02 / 10.6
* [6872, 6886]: 0.07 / 8.26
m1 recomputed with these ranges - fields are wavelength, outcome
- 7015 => 12.05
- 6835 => 8.261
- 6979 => 10.69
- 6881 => 9.054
